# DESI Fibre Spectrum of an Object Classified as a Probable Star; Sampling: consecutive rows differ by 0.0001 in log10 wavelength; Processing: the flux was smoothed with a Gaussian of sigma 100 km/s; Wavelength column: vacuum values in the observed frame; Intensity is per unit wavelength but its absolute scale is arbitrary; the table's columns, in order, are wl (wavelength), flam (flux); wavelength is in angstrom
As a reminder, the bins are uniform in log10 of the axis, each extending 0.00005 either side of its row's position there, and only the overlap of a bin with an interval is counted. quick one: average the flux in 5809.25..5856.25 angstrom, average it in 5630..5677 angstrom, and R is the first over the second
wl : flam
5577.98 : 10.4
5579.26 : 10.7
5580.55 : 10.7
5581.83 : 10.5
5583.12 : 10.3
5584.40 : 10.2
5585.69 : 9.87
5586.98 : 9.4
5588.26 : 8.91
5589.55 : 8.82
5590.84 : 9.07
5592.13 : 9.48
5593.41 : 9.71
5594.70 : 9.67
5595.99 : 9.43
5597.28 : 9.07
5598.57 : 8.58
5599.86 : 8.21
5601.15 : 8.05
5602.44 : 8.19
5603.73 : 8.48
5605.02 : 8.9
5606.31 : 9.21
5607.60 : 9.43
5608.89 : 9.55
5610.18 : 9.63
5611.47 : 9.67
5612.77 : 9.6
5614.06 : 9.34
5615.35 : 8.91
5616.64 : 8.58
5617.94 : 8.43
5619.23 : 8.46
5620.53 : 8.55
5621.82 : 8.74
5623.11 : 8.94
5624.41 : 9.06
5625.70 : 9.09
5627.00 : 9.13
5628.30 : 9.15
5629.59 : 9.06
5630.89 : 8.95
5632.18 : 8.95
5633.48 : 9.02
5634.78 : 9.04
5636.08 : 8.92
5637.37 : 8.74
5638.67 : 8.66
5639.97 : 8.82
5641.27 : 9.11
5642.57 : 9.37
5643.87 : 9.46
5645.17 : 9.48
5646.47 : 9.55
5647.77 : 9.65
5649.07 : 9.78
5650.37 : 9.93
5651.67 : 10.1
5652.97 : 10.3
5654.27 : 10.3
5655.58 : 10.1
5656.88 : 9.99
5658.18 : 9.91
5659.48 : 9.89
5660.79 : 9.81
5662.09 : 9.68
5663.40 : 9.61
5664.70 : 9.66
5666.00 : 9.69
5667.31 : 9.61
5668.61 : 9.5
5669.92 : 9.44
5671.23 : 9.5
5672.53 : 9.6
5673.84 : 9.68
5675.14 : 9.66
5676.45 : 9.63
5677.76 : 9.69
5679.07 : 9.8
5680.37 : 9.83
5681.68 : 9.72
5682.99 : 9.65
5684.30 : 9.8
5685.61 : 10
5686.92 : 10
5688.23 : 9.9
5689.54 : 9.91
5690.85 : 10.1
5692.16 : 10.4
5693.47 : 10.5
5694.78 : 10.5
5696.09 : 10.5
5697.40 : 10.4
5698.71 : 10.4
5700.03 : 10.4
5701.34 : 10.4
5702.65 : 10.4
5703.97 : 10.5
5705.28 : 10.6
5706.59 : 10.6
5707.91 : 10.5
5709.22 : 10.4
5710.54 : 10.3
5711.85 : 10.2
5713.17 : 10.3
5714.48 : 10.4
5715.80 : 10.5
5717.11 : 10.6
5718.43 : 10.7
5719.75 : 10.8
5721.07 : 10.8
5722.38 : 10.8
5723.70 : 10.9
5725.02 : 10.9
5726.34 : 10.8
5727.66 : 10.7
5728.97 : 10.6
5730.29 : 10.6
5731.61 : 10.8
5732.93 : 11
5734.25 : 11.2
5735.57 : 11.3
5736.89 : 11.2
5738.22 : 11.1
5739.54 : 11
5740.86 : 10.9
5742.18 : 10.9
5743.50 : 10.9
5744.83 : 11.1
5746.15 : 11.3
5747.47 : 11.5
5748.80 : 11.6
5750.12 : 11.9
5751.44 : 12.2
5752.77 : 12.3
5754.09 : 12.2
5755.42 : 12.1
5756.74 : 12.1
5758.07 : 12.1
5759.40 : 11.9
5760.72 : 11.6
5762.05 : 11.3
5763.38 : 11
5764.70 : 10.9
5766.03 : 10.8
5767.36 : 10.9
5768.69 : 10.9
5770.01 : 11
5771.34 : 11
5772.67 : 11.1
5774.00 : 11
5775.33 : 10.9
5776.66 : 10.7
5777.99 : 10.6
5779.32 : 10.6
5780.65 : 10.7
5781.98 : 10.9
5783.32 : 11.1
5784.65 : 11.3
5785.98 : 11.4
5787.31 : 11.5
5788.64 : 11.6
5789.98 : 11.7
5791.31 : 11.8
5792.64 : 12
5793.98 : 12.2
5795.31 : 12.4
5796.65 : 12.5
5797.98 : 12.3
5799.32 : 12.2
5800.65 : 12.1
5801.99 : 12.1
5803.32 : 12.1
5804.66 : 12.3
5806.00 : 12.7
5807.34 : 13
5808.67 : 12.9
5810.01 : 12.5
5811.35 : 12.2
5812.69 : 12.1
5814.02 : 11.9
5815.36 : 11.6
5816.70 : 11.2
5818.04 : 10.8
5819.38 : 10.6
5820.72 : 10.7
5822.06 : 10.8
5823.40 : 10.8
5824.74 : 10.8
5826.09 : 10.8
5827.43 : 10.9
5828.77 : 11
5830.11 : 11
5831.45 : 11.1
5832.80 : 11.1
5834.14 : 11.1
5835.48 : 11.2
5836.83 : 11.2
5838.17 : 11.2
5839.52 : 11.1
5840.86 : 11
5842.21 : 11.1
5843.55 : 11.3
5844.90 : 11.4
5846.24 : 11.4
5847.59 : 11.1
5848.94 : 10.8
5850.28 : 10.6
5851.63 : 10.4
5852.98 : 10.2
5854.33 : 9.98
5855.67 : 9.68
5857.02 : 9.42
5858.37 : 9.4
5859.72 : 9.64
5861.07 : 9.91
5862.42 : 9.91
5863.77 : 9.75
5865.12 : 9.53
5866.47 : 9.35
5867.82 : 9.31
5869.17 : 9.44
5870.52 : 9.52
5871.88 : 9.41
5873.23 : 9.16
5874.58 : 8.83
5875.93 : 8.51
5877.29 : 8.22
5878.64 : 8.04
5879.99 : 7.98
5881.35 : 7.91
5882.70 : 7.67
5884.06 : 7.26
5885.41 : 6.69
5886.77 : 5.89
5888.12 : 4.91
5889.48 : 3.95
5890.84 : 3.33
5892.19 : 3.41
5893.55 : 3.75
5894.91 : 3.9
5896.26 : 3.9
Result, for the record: 1.16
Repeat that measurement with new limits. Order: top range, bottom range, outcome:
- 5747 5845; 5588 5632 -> 1.28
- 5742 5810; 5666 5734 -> 1.13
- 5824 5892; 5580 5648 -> 1.03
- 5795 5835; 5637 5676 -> 1.21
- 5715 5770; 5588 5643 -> 1.24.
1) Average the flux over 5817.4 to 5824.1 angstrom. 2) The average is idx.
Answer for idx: 10.7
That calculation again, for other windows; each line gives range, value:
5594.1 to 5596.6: 9.54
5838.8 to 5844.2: 11.1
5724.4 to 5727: 10.8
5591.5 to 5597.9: 9.48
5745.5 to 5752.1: 11.7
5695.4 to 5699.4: 10.4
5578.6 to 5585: 10.5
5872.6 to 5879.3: 8.55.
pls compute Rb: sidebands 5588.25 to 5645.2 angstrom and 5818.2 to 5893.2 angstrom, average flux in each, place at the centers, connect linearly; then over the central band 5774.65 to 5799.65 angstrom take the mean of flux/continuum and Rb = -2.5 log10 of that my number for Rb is -0.23 mag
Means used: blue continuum 9.01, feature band 11.5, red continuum 9.44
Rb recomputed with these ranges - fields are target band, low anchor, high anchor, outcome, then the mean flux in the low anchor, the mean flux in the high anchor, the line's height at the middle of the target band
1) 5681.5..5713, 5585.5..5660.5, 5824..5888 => -0.10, 9.21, 9.79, 9.4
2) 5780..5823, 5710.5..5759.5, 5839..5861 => -0.10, 11.1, 10.5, 10.8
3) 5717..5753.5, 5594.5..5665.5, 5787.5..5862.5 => -0.08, 9.23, 11.3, 10.3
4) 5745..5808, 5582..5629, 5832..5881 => -0.19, 9.12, 10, 9.73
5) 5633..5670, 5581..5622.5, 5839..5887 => -0.04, 9.16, 9.49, 9.22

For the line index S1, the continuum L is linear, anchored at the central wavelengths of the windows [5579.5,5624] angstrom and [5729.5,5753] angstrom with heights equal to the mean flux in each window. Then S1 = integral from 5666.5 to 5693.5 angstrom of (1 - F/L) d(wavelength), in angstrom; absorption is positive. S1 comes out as 1.5 angstrom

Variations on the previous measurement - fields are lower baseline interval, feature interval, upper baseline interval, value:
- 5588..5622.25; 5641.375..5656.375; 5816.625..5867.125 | -0.82 angstrom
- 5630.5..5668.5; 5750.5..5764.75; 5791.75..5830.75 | -1.07 angstrom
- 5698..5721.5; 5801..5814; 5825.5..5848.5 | -1.69 angstrom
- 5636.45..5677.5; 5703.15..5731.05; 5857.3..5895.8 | -4.66 angstrom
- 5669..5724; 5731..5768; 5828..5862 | -3.65 angstrom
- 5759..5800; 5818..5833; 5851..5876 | -0.71 angstrom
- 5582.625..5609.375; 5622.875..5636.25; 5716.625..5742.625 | 0.78 angstrom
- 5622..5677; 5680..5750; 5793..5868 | -3.76 angstrom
